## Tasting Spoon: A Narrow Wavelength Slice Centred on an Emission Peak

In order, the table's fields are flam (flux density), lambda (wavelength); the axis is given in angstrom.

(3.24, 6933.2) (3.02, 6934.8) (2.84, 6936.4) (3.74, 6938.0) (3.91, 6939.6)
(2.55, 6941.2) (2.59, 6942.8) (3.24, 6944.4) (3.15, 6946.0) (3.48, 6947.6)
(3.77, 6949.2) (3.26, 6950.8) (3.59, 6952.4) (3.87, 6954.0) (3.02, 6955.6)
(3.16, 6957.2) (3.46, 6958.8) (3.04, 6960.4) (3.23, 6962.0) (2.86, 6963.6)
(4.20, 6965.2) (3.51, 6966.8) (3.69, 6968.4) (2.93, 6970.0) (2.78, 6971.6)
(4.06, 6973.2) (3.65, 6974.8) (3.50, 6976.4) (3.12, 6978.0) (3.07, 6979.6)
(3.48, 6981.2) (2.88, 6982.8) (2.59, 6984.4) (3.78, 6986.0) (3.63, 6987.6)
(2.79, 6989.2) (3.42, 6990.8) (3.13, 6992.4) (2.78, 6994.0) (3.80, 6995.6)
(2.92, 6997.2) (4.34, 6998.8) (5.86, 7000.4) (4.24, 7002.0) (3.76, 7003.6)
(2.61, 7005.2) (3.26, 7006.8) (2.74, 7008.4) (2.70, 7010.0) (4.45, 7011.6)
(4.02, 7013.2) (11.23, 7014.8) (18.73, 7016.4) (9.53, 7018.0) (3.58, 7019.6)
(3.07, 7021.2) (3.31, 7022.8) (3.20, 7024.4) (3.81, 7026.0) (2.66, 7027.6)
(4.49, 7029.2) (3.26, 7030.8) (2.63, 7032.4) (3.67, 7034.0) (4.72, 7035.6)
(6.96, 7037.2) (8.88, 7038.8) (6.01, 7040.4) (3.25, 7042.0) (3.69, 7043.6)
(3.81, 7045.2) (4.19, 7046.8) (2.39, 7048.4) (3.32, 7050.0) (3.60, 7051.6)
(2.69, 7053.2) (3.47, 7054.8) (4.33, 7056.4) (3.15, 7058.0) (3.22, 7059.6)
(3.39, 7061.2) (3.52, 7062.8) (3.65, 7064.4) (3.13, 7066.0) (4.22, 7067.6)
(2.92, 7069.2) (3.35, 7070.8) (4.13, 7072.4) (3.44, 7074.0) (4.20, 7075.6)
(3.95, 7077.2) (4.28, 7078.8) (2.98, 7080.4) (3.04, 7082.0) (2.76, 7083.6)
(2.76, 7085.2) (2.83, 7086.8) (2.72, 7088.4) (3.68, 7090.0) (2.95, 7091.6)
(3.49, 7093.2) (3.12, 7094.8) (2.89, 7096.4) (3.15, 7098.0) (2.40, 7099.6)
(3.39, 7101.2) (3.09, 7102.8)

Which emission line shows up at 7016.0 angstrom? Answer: Halpha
